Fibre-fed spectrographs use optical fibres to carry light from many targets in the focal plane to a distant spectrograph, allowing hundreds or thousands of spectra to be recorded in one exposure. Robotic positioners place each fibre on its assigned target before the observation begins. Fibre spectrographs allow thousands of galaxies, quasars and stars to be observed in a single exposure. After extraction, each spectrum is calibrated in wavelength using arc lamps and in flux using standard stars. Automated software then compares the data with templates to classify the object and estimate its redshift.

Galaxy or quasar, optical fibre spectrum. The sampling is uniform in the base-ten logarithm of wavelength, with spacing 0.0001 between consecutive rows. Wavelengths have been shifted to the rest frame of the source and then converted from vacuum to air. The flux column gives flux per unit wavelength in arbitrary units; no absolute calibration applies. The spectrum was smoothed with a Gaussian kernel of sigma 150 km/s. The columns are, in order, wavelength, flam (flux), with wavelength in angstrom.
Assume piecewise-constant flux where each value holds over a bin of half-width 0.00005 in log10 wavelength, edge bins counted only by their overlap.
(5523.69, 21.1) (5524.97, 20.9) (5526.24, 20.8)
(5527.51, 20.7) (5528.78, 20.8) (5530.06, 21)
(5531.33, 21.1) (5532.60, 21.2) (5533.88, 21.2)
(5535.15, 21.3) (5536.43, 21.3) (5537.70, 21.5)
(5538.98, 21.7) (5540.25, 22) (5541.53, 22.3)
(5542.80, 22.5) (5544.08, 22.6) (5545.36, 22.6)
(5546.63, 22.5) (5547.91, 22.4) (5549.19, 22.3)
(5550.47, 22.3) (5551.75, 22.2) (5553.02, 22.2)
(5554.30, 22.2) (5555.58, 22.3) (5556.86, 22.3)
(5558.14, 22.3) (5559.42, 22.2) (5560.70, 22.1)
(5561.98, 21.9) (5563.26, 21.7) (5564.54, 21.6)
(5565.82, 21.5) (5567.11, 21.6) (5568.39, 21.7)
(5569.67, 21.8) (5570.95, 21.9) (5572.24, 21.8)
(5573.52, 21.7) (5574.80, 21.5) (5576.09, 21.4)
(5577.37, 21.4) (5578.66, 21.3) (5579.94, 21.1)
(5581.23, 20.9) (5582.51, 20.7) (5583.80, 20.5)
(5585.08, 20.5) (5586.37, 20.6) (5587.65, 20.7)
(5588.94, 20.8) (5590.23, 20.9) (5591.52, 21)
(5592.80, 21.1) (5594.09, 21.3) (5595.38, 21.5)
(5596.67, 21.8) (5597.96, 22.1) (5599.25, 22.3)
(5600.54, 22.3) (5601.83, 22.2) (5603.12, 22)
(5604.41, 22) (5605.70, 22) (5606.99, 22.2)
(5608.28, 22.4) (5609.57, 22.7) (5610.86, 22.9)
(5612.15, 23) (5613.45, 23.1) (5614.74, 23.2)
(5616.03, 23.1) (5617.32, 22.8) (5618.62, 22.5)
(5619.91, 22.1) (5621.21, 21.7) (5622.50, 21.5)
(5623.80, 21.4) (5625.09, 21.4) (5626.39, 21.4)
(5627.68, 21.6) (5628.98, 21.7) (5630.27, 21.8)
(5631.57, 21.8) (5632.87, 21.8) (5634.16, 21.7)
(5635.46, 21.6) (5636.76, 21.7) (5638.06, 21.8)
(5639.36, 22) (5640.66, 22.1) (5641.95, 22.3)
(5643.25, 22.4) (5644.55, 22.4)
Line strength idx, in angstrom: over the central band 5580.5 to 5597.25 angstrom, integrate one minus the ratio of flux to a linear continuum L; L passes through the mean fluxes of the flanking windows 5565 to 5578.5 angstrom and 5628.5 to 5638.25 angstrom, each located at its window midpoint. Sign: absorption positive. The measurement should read 0.5 angstrom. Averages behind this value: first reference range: 21.6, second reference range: 21.7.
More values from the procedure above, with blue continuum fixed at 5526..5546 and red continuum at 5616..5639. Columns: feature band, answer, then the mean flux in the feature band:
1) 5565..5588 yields 0.43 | 21.3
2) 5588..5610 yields -0.04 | 21.8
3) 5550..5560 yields -0.29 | 22.3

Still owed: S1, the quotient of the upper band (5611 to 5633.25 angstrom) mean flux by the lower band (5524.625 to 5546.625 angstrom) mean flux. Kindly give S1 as 1.03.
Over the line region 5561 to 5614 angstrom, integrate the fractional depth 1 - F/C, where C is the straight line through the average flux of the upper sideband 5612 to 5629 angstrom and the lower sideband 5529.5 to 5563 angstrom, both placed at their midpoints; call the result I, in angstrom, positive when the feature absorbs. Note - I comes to 1.1 angstrom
